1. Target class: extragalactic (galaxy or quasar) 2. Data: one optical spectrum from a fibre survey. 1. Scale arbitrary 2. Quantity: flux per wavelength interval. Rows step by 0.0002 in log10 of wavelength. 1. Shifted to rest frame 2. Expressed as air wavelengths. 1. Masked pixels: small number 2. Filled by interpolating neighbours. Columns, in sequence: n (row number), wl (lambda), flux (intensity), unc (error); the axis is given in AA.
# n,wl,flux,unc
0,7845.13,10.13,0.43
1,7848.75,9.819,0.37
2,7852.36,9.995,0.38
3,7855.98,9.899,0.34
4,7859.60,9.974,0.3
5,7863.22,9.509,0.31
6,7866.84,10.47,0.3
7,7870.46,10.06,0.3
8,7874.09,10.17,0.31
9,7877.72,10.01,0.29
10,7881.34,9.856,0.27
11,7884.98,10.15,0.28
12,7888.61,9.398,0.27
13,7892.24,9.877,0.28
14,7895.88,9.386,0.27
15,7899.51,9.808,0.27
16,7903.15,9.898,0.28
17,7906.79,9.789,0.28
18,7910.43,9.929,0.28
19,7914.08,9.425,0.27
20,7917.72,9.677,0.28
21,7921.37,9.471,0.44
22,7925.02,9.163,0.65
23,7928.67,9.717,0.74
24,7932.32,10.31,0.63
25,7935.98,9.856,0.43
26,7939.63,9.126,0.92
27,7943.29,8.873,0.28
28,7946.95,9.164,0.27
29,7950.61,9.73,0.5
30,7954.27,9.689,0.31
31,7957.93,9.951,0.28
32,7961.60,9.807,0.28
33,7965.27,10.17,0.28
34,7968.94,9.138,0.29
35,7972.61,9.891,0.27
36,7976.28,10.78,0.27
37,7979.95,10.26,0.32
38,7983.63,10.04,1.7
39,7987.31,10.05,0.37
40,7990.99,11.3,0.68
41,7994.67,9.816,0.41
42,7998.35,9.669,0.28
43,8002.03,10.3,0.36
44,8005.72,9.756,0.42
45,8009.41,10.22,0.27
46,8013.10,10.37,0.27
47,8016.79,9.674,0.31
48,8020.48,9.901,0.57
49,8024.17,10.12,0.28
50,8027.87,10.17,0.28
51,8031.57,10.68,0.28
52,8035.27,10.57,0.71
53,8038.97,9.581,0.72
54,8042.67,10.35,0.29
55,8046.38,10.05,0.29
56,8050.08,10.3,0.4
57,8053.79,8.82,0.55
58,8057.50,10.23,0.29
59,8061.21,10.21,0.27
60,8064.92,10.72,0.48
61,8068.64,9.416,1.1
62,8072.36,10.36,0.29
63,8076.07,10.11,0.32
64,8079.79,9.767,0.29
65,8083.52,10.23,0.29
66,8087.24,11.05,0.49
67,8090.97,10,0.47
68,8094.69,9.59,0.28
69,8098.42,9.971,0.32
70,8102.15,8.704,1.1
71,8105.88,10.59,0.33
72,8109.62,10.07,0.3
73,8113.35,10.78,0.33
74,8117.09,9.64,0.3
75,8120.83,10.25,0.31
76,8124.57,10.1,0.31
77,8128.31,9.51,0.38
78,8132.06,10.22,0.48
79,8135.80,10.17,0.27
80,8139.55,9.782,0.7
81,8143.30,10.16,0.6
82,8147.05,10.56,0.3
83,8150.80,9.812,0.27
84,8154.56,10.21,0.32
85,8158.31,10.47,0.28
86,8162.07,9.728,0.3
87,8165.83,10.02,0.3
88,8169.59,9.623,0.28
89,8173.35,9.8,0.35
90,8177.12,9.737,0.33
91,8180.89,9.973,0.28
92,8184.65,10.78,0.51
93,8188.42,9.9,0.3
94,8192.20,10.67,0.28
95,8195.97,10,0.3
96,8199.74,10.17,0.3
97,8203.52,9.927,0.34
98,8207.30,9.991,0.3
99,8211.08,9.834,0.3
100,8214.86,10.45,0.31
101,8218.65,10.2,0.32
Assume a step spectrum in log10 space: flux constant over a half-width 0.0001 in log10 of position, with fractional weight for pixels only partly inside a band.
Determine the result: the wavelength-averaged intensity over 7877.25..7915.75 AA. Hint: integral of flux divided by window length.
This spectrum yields 9.77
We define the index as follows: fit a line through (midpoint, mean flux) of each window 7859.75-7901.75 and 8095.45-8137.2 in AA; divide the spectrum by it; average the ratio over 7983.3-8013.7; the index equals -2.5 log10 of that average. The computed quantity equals -0.02 mag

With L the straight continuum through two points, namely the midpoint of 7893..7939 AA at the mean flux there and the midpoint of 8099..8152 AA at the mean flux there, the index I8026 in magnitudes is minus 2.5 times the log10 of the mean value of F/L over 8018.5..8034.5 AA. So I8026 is -0.04 mag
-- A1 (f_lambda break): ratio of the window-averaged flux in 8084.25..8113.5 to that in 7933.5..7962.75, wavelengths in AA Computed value 1.06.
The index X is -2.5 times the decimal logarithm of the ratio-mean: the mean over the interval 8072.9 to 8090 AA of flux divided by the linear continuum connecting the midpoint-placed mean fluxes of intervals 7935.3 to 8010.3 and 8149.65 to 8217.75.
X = -0.03 mag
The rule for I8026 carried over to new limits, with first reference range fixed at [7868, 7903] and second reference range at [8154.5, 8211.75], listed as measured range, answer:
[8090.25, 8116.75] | 0.007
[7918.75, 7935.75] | 0.024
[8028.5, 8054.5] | -0.016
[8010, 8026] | -0.009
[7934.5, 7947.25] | 0.074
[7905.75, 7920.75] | 0.023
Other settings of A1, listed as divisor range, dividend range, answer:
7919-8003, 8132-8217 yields 1.03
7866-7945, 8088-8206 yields 1.03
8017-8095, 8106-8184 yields 0.99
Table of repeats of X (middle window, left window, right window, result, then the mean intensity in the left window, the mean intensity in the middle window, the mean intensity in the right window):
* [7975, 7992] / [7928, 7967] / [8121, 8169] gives -0.075 mag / 9.67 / 10.4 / 10.1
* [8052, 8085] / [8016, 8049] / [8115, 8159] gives 0.014 mag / 10.1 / 9.98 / 10.1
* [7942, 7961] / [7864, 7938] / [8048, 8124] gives 0.040 mag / 9.81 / 9.52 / 10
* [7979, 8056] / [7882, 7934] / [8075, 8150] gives -0.021 mag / 9.72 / 10.1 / 10.1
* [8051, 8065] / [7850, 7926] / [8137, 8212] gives 0.004 mag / 9.81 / 9.93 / 10.1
